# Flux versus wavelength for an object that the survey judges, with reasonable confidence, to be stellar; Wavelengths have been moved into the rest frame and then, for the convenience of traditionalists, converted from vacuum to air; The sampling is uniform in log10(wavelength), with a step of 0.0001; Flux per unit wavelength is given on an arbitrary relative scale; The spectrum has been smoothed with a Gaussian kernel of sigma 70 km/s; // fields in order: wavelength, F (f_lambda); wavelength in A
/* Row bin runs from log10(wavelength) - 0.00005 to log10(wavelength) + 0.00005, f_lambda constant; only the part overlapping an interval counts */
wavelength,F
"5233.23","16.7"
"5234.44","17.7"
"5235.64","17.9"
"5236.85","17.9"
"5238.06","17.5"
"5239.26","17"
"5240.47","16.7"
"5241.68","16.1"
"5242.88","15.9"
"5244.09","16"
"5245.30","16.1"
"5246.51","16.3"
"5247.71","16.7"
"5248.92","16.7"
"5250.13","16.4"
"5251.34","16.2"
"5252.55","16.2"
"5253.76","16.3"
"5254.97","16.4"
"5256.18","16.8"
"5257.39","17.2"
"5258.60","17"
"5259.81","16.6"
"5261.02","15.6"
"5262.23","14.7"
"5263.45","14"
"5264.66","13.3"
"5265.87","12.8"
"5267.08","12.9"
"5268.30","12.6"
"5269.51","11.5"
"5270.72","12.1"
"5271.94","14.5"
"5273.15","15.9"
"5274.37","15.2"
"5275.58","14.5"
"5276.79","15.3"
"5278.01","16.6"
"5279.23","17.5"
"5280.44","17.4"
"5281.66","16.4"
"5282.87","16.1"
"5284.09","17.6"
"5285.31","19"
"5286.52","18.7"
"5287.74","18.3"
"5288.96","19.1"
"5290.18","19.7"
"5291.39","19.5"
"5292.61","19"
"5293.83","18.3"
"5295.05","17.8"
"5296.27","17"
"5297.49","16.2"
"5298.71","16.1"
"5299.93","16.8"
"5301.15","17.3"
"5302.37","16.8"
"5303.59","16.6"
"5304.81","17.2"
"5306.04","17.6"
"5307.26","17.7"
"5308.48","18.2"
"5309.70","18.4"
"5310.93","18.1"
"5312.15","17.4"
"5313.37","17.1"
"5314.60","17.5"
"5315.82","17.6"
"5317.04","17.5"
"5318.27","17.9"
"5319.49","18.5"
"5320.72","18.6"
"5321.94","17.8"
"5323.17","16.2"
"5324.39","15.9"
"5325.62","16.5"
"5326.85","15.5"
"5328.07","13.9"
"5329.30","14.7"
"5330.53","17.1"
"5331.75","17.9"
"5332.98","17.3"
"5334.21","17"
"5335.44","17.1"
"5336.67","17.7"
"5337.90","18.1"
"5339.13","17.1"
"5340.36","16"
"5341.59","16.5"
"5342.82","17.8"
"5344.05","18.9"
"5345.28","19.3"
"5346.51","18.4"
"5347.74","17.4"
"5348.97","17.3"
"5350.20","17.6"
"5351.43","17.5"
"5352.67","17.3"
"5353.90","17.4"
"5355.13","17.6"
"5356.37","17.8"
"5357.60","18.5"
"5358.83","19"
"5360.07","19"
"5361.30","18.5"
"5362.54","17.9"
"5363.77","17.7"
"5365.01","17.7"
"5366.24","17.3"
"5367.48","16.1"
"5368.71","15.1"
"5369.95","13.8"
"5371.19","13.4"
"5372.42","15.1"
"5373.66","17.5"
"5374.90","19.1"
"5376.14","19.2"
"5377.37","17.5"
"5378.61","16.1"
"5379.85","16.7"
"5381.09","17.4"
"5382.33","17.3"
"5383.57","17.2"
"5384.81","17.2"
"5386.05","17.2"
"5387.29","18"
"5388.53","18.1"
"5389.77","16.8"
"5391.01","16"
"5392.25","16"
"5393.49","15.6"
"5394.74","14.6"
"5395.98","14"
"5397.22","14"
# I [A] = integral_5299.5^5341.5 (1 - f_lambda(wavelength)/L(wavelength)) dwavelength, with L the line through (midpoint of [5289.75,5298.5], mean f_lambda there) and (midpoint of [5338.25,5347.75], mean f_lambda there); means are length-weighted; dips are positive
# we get 1.78 A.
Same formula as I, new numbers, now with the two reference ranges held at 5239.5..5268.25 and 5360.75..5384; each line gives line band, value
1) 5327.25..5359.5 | -1.5 A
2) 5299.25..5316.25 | -1.3 A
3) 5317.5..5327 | -0.5 A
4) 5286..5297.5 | -1.7 A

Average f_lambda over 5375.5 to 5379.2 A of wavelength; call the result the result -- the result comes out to 17.6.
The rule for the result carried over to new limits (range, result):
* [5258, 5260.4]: 16.8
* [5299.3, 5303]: 17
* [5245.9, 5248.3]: 16.5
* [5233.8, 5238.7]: 17.7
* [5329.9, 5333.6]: 17.4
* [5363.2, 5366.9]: 17.5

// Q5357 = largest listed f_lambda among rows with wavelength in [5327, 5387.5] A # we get 19.3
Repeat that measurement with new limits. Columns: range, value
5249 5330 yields 19.7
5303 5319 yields 18.4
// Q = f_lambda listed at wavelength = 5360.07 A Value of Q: 19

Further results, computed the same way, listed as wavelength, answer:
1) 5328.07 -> 13.9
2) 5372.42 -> 15.1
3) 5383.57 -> 17.2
